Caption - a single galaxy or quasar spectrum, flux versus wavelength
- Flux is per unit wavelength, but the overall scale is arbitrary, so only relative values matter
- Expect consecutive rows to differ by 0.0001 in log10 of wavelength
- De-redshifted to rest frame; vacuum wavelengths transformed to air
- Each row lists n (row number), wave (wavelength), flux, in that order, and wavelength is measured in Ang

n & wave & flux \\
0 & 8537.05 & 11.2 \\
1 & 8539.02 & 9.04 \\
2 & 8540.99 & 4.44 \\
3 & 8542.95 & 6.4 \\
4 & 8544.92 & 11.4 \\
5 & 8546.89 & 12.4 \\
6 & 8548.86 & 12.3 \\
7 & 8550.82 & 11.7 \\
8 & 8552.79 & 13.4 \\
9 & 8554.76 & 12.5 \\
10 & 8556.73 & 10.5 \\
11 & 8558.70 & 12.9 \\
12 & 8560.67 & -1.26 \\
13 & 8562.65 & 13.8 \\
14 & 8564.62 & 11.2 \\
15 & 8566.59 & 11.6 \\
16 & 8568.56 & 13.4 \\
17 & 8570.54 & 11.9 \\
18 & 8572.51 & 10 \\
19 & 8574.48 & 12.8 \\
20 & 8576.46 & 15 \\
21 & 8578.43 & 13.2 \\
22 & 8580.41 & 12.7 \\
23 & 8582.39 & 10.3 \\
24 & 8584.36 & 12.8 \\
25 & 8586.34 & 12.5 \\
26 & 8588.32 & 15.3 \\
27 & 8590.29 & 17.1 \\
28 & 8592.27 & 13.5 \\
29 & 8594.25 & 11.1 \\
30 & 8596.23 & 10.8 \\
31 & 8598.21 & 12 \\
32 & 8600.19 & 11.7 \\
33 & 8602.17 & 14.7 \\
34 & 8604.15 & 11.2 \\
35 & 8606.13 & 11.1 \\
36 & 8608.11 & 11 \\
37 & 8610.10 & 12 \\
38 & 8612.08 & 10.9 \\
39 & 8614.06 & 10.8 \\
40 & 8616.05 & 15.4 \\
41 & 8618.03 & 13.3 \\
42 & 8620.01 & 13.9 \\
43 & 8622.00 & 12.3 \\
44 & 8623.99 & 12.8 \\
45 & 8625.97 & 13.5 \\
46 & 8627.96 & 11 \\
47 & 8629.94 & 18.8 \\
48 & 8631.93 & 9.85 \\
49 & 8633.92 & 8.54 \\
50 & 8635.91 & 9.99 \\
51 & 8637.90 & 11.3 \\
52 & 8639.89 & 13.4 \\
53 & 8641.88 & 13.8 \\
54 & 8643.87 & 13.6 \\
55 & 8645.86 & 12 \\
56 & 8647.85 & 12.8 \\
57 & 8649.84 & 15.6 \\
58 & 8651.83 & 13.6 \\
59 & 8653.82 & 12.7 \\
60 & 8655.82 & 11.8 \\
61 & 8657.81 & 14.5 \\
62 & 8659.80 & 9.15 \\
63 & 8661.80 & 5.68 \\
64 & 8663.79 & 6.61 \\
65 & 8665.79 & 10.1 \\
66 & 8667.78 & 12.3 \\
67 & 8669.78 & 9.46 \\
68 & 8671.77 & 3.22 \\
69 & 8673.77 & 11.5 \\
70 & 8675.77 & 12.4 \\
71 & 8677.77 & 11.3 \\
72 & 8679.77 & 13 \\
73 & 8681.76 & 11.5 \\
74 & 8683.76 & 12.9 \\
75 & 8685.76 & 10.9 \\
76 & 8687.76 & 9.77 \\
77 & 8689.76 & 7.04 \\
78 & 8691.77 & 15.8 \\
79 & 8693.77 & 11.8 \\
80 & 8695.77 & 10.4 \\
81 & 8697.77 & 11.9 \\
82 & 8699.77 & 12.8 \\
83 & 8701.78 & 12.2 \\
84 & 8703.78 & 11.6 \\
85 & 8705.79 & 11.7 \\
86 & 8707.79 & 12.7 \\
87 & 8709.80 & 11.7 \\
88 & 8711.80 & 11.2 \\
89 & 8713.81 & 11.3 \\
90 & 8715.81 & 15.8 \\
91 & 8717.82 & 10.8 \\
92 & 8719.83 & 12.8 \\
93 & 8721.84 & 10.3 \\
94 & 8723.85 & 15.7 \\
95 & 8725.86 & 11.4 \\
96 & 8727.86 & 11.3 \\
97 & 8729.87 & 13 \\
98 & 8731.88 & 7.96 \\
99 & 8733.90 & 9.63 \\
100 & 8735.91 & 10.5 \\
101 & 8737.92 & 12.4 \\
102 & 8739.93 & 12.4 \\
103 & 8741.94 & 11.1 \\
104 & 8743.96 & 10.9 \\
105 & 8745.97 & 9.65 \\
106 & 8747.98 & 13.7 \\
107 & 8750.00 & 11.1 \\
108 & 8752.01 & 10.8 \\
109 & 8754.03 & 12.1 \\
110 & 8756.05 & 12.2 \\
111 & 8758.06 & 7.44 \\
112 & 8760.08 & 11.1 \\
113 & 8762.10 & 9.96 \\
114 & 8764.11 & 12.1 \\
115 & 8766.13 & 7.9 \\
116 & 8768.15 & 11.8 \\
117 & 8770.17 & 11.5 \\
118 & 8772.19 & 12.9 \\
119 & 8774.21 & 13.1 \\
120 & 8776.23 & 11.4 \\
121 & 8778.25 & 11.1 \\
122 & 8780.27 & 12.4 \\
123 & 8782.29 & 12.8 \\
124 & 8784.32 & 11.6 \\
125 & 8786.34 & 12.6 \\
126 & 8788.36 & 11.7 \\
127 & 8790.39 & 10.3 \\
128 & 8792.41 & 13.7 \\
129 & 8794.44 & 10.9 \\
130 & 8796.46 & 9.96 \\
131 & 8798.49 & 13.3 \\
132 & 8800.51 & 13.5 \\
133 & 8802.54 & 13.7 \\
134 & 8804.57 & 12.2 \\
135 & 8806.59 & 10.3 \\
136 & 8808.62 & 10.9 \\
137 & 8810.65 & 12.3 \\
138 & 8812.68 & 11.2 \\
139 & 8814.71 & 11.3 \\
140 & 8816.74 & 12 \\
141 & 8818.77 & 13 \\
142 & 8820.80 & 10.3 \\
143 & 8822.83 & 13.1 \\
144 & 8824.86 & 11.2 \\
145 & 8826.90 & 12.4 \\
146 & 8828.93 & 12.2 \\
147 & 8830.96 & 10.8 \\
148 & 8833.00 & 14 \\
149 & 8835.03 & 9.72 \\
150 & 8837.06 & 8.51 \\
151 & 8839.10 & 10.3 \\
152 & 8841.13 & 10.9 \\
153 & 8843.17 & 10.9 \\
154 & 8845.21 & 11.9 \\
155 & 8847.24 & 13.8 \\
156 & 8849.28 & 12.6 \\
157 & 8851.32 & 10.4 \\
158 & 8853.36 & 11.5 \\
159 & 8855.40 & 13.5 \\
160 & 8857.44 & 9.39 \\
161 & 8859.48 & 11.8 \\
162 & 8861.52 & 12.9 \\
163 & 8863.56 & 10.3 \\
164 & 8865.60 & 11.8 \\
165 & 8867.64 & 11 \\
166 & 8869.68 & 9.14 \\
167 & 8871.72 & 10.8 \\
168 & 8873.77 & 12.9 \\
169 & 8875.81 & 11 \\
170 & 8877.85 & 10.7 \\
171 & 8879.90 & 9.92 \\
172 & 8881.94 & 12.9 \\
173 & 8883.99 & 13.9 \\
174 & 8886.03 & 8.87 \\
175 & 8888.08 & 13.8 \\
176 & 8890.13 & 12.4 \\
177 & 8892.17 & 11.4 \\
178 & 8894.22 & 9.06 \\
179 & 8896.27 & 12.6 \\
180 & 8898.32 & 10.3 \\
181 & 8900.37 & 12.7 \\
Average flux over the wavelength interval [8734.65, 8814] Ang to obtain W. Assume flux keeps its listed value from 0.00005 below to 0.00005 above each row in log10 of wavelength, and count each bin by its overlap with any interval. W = 11.5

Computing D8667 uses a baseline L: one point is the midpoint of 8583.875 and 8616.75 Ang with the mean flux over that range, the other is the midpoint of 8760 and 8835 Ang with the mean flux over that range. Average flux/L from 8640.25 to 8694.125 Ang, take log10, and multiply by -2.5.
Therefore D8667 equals 0.09 mag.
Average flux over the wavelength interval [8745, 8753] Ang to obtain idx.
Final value 11.3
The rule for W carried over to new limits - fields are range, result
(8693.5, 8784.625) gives 11.6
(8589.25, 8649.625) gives 12.5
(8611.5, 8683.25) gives 11.7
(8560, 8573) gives 10.4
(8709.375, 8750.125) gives 11.7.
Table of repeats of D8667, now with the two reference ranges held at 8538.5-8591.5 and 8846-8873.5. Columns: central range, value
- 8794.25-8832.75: -0.04 mag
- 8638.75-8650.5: -0.17 mag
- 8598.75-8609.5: -0.04 mag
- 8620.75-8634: -0.11 mag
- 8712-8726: -0.10 mag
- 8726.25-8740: 0.05 mag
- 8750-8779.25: 0.04 mag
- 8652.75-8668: 0.12 mag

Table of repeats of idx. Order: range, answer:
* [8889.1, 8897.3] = 11.4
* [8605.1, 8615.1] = 11.2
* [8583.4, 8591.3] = 14.4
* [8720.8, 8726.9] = 12.5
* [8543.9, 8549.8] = 12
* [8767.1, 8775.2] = 12.3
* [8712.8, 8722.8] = 12.2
